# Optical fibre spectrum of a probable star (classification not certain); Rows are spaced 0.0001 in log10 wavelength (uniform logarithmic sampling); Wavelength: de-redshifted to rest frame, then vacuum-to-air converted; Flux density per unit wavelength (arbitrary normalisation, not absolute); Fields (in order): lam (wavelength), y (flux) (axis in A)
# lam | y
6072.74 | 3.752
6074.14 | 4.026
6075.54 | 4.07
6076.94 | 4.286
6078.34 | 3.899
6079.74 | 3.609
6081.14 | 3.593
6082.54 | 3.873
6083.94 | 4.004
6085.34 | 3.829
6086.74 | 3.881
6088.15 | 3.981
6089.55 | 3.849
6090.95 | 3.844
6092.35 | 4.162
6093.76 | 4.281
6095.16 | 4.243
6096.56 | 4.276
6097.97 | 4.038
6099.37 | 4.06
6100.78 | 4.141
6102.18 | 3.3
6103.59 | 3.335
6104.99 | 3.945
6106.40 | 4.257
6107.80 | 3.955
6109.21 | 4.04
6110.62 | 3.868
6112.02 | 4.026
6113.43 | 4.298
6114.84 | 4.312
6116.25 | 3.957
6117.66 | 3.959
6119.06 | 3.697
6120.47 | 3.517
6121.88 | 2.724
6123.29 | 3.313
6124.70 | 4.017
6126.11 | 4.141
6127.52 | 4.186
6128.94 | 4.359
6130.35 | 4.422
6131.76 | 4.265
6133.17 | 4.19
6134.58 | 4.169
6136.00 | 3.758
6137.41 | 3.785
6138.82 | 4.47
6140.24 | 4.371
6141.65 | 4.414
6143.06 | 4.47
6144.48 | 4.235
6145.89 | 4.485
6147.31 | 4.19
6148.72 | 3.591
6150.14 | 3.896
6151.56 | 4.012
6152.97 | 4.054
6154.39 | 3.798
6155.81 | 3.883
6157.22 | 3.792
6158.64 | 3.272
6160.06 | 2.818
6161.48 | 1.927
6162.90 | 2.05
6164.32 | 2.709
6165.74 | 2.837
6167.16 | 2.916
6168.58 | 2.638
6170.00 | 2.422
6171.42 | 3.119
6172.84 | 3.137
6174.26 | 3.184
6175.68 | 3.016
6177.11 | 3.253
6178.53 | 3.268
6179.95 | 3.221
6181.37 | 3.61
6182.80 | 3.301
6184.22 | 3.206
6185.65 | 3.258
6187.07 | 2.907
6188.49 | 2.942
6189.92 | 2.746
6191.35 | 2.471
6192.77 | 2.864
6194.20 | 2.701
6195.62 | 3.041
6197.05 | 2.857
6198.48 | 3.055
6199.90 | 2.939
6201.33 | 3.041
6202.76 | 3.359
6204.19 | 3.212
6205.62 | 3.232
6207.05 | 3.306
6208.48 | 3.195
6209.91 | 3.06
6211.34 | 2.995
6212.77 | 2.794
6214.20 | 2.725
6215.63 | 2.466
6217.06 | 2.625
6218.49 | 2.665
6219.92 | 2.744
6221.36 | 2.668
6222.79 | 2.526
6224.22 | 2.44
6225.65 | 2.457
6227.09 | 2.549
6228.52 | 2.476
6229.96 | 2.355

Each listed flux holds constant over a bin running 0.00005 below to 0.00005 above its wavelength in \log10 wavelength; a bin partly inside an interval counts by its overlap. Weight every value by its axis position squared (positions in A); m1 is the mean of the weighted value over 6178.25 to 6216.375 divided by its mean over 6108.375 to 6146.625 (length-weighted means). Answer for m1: 0.76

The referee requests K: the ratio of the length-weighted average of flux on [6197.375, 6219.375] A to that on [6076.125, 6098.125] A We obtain 0.75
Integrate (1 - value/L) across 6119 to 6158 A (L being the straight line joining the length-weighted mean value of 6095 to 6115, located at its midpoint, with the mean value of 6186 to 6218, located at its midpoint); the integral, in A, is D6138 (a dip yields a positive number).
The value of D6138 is -4.2 A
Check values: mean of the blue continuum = 3.99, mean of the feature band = 4.01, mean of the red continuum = 2.94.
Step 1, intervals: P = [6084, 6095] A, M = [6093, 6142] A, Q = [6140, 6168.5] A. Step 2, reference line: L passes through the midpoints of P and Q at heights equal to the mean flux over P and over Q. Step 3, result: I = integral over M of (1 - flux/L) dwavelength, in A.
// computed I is -2.63 A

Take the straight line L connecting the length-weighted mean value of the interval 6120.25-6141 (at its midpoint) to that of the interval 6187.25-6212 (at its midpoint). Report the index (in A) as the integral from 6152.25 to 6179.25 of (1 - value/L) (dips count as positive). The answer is 3.3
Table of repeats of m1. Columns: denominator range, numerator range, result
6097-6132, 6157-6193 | 0.77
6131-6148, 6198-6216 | 0.73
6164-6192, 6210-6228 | 0.89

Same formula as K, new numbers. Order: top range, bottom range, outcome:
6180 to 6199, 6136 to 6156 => 0.73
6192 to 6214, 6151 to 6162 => 0.88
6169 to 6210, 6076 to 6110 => 0.78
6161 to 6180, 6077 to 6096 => 0.72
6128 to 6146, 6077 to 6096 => 1.08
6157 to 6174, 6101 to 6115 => 0.71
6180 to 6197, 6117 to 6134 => 0.77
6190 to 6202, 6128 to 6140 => 0.69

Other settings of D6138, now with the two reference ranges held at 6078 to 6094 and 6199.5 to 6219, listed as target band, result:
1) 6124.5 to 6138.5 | -2.3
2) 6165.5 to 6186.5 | 0.8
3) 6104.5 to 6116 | -1.2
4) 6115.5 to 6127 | -0.2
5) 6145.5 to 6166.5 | -0.2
